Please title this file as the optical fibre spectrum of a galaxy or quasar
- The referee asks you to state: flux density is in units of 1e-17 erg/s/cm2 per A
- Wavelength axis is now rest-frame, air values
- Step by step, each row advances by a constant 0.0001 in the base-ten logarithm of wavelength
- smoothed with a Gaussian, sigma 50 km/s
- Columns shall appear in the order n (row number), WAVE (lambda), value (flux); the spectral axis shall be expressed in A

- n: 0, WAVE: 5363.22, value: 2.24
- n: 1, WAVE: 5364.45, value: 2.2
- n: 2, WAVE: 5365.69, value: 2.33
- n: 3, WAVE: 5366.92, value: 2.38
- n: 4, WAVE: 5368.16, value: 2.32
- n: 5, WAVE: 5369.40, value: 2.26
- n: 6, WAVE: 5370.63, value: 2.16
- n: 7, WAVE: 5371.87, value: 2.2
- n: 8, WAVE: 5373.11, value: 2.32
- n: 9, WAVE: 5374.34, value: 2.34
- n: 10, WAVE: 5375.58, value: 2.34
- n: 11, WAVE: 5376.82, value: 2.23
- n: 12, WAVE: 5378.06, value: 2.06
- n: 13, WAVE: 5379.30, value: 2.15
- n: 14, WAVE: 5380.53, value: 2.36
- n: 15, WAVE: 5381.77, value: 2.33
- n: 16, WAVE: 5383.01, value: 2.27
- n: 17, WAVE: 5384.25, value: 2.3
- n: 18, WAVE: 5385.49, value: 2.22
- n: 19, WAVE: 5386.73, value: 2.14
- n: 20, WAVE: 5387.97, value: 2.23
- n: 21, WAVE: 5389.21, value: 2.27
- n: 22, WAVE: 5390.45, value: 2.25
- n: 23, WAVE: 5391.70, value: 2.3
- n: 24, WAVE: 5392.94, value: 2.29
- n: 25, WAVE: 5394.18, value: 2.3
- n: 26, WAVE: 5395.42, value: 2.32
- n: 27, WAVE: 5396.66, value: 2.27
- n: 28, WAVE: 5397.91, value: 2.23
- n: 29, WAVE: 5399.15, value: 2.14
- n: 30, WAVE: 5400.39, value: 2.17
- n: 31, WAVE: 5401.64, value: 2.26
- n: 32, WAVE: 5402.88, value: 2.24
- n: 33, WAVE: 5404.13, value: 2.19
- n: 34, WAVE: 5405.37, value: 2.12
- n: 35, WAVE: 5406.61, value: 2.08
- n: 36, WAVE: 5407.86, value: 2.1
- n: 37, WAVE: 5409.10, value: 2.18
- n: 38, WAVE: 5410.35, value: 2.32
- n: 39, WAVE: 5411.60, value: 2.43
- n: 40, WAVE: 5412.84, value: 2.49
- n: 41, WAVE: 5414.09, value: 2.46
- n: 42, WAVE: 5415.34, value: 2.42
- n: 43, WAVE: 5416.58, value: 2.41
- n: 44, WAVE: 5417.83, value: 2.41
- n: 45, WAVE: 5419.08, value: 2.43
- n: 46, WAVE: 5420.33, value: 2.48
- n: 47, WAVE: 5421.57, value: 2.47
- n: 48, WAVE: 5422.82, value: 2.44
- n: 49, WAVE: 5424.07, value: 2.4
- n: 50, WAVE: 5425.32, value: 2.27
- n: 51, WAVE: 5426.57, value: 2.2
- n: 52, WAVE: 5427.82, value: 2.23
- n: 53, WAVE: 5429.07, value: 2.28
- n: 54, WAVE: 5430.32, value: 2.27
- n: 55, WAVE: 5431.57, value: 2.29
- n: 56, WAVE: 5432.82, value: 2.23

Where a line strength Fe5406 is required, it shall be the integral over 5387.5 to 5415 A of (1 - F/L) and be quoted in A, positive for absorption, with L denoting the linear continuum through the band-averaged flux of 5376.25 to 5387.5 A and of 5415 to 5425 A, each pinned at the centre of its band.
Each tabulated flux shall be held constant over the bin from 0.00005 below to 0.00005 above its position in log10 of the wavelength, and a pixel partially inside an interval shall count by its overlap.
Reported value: 0.85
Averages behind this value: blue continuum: 2.23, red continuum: 2.43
